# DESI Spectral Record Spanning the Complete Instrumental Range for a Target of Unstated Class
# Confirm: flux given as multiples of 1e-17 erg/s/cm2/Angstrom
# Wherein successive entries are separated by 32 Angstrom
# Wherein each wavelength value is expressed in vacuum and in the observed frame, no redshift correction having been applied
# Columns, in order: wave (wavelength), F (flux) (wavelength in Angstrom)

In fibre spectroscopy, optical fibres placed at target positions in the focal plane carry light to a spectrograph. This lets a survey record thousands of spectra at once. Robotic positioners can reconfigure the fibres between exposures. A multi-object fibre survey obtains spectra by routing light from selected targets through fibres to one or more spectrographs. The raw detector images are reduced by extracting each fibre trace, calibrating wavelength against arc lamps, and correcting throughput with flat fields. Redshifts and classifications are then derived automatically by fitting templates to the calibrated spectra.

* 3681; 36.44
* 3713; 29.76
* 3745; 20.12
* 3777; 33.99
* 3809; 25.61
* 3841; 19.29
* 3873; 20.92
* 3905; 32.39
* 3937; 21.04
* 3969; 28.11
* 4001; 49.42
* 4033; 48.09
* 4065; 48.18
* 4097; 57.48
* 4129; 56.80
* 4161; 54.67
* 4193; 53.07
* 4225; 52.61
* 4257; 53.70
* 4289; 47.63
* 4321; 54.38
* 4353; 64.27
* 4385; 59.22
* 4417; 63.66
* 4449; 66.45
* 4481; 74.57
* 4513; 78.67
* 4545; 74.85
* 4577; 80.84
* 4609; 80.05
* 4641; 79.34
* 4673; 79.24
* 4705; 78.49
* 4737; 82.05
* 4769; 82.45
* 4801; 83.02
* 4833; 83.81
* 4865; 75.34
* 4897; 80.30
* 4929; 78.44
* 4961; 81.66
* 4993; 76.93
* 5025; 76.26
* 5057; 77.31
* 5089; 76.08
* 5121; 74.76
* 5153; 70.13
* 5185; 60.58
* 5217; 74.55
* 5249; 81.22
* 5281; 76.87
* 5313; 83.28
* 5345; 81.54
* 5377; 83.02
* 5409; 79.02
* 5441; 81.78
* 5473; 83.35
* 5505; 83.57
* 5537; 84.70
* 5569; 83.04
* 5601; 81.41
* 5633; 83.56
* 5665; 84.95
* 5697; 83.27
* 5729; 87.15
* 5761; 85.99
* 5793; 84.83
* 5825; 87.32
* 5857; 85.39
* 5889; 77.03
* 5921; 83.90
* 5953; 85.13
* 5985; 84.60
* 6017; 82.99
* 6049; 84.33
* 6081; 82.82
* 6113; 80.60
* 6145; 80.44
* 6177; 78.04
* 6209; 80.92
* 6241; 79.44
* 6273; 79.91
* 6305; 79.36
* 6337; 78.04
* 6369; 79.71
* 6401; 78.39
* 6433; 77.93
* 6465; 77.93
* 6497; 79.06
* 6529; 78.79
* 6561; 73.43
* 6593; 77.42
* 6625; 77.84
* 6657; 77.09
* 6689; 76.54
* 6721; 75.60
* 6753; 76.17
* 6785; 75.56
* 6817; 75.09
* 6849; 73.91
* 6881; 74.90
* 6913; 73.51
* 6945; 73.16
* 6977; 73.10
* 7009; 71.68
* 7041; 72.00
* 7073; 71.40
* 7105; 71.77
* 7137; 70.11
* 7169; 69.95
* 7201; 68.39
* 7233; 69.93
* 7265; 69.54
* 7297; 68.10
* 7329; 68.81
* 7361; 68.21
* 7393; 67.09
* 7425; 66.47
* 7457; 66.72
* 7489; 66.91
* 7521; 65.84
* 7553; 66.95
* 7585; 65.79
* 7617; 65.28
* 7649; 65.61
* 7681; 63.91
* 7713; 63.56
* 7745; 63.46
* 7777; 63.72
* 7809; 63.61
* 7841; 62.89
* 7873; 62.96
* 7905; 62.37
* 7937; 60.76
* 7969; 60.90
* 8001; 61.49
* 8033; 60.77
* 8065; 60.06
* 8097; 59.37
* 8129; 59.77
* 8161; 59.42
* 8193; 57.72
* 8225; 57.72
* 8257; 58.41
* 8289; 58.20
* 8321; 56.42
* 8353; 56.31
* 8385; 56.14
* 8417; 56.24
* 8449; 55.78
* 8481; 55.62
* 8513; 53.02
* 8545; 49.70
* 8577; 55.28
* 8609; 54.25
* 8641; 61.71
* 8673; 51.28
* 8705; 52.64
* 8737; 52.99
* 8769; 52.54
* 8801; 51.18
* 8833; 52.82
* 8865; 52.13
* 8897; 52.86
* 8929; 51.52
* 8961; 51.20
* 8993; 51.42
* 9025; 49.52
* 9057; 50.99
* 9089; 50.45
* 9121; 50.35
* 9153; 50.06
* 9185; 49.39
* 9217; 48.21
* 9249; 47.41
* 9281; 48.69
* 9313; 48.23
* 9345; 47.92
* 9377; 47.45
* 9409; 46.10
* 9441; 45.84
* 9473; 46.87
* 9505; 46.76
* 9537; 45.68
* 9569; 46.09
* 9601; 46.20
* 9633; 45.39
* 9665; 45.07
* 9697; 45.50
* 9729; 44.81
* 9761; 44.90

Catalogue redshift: 0.000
